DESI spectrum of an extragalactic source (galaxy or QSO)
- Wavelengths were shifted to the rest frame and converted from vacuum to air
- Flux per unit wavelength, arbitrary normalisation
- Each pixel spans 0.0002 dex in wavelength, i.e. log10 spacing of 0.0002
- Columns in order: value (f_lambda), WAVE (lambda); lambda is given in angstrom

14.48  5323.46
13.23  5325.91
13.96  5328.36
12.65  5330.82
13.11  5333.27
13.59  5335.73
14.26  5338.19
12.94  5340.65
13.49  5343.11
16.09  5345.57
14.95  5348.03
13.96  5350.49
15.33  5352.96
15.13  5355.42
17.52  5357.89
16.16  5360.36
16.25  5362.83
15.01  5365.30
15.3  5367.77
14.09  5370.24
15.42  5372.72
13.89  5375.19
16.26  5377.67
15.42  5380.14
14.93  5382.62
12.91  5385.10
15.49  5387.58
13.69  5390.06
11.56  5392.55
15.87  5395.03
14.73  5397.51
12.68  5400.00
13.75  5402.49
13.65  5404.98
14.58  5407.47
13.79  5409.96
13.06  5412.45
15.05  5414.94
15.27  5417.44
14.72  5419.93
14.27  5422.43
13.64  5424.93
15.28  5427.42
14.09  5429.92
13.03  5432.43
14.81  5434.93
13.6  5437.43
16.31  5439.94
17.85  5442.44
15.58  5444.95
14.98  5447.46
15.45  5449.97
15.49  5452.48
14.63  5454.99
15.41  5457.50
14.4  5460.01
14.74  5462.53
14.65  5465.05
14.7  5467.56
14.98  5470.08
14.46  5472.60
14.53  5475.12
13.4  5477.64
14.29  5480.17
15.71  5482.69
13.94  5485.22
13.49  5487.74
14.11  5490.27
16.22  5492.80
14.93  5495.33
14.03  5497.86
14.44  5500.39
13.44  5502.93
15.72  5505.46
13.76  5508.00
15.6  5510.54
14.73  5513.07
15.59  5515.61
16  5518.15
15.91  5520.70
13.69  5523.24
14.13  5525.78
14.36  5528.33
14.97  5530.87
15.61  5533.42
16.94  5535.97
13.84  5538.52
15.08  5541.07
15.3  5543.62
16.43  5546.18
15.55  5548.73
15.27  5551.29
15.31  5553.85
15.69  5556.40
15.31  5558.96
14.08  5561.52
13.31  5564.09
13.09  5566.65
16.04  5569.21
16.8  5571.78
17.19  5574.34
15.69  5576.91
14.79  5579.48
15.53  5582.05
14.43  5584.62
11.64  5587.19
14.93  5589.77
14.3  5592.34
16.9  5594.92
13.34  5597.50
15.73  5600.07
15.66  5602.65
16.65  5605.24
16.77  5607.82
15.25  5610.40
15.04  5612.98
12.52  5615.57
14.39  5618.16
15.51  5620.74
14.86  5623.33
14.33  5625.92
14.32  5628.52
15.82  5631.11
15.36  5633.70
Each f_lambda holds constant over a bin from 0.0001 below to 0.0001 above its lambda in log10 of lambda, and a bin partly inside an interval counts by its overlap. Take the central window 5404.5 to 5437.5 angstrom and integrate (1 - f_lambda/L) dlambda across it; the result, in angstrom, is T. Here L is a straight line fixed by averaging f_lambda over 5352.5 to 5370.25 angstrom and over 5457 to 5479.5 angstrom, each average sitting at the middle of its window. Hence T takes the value 1.8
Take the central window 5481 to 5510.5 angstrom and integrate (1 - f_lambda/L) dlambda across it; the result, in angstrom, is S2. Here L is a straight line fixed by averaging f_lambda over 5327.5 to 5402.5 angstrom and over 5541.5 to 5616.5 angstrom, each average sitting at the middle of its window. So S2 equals 0.67 angstrom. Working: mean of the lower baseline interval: 14.5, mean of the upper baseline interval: 15.1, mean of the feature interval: 14.6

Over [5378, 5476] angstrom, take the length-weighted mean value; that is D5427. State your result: 14.6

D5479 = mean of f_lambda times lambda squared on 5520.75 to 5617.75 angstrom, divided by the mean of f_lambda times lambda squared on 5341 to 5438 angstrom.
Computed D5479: 1.10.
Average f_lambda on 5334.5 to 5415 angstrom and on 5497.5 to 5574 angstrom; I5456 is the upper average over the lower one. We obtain 1.03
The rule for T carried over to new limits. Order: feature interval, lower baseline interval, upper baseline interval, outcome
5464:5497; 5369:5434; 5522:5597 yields 0.20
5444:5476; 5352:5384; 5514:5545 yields 0.69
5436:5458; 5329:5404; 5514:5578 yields -0.92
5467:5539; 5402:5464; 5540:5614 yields 0.97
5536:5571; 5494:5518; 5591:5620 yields -0.23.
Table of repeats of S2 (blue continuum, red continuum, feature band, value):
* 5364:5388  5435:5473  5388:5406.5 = 1.4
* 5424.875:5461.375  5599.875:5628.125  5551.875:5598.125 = 0.4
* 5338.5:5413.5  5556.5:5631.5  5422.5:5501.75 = 0.0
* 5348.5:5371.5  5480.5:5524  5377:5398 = 1.1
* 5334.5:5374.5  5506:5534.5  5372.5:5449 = 2.3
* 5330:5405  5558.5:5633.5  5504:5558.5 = -1.3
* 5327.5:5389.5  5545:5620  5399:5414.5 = 1.2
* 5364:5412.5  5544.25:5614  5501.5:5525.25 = 0.0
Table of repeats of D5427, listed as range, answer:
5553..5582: 15.2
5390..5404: 13.7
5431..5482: 14.9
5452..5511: 14.6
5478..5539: 14.8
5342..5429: 14.7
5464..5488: 14.5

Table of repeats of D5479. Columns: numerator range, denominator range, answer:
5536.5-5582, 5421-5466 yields 1.07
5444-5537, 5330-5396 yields 1.06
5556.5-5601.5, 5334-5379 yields 1.08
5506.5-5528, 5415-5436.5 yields 1.07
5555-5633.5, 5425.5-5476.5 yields 1.06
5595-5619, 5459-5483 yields 1.09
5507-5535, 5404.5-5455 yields 1.05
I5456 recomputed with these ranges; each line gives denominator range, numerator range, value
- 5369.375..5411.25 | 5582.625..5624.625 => 1.04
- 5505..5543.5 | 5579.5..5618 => 0.99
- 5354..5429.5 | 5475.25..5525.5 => 1.00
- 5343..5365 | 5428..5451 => 0.97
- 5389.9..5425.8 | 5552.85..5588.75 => 1.06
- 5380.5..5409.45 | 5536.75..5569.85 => 1.07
